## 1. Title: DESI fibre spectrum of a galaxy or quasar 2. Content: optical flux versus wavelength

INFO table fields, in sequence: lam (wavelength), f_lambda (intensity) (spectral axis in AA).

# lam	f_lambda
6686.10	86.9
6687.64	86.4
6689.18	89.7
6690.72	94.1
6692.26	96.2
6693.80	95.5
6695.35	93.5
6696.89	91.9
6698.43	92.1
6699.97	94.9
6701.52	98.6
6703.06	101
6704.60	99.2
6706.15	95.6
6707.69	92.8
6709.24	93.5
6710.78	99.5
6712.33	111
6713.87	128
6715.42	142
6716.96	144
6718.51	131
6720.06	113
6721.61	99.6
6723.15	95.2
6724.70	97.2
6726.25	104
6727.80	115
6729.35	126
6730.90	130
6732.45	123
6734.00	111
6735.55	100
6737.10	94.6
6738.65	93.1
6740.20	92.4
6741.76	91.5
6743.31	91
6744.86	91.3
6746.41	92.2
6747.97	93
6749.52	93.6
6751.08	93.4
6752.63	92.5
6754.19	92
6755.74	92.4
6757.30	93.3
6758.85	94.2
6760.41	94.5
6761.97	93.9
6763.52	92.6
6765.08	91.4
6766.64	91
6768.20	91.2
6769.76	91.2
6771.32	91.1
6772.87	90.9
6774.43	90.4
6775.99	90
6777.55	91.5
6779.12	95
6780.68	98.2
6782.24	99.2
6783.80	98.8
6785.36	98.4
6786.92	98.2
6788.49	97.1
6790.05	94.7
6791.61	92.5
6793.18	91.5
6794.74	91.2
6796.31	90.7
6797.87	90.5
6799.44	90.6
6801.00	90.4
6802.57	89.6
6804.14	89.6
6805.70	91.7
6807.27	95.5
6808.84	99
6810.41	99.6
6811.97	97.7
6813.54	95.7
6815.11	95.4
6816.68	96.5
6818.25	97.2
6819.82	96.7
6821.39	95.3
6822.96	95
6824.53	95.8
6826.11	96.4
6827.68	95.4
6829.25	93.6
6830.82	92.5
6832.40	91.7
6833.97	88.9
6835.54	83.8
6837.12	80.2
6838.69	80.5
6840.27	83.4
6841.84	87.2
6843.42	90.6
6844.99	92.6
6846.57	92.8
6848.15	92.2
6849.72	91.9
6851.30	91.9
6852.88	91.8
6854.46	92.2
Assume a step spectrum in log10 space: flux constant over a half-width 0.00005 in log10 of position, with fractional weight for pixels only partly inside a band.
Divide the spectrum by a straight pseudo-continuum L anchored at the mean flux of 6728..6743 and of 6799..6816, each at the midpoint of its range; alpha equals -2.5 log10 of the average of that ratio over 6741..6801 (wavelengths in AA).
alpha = 0.083 mag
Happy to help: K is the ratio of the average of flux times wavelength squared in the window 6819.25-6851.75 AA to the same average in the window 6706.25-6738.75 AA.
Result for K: 0.8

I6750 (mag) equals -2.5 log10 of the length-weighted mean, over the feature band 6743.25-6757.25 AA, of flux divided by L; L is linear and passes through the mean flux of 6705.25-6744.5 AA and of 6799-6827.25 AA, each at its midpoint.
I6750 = 0.13 mag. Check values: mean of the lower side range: 108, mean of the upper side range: 94.9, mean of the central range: 92.5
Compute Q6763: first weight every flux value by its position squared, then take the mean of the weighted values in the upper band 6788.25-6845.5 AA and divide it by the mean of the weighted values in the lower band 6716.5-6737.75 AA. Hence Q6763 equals 0.8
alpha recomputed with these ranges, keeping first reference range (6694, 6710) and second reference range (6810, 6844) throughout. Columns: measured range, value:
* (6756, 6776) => 0.019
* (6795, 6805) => 0.030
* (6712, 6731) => -0.237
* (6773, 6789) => -0.024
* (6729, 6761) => -0.048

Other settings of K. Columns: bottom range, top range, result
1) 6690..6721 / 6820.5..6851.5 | 0.89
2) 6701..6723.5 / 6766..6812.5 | 0.87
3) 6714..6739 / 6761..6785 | 0.83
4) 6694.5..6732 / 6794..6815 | 0.89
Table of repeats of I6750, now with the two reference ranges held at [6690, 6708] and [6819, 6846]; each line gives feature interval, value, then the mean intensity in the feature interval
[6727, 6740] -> -0.175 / 111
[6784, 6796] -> -0.031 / 94.8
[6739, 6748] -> 0.024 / 91.8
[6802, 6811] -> -0.030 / 94.1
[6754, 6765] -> 0.000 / 93.3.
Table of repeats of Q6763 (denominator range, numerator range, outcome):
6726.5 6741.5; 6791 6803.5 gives 0.85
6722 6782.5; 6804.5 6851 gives 0.98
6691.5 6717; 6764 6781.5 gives 0.91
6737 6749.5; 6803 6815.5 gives 1.05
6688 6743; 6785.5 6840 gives 0.91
